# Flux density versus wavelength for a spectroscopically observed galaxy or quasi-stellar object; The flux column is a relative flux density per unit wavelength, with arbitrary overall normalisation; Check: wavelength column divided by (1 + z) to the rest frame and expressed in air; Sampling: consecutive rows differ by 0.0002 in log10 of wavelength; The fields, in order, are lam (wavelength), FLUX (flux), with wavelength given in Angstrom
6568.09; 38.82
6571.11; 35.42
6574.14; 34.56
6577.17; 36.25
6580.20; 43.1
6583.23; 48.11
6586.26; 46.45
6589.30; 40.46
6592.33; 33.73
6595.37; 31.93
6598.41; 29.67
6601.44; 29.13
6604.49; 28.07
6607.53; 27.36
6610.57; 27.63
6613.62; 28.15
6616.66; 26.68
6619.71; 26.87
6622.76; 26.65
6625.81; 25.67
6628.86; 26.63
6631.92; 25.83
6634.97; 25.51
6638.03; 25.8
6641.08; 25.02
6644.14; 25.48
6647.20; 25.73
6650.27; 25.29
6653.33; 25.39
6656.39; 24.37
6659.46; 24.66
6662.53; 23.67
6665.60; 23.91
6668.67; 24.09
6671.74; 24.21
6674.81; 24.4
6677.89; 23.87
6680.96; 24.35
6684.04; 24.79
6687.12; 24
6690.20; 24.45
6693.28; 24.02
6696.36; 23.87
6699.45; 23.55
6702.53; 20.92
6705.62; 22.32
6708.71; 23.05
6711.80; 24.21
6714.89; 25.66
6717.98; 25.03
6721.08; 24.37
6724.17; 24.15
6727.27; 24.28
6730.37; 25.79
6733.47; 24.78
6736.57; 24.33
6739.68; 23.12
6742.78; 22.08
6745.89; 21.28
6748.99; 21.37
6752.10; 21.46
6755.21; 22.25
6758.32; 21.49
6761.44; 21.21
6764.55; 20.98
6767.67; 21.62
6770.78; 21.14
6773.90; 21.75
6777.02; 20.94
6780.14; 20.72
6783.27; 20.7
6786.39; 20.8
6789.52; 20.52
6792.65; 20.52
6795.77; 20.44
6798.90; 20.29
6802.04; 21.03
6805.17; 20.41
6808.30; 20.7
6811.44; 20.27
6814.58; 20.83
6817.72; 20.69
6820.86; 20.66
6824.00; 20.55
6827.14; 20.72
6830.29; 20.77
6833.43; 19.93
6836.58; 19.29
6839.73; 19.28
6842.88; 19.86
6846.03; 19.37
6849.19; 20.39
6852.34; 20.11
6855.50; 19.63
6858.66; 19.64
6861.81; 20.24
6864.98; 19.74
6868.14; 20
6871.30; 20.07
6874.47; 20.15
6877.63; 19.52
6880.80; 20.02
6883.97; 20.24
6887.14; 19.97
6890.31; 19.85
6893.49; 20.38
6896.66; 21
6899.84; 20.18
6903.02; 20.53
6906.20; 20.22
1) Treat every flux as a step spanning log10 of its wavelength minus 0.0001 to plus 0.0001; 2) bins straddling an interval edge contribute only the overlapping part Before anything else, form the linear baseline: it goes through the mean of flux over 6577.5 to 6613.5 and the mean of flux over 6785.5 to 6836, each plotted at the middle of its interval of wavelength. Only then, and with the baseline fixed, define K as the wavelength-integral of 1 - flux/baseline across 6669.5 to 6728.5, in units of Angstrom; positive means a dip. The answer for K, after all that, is 8.32 Angstrom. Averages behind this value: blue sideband 34.8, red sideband 20.5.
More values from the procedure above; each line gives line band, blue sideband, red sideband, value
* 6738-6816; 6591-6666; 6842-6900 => 5.2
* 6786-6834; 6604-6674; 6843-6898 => 2.1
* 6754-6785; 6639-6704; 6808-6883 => 0.9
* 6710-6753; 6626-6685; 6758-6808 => -2.3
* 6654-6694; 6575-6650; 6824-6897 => 5.3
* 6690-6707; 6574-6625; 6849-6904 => 3.2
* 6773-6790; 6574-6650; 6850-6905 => 2.1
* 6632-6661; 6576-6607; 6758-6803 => 6.0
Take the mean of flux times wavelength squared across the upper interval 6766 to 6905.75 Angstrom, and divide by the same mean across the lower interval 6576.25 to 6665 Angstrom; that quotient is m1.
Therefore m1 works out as 0.74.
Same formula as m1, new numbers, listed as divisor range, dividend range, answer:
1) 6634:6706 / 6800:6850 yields 0.87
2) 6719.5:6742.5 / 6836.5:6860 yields 0.84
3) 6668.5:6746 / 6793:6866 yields 0.88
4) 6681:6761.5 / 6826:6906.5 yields 0.89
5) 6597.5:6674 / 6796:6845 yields 0.83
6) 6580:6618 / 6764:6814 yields 0.66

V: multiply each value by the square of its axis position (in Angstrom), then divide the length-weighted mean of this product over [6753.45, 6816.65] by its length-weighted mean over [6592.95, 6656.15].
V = 0.8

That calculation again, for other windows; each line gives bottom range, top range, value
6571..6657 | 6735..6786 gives 0.75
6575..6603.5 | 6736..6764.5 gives 0.62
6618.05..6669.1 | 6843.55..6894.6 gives 0.84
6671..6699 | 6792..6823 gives 0.88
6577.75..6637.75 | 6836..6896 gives 0.69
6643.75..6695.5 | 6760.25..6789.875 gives 0.89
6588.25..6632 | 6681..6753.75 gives 0.84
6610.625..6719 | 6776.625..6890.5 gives 0.86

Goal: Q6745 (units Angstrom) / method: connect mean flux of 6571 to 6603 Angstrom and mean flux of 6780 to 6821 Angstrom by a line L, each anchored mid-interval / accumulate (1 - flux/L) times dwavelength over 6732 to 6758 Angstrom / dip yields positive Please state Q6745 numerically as 2.51 Angstrom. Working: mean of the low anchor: 37.2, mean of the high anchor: 20.6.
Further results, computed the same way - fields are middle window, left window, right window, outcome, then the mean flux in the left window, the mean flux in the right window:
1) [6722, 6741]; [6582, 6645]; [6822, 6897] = 0.6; 30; 20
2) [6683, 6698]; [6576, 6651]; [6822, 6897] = 1.6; 30.5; 20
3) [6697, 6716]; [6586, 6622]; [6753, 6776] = 1.2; 30.7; 21.5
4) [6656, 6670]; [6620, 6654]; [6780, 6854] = 0.5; 25.8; 20.4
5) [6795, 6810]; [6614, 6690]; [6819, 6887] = 0.5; 25.2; 20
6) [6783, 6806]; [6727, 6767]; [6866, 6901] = 1.2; 22.6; 20.1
